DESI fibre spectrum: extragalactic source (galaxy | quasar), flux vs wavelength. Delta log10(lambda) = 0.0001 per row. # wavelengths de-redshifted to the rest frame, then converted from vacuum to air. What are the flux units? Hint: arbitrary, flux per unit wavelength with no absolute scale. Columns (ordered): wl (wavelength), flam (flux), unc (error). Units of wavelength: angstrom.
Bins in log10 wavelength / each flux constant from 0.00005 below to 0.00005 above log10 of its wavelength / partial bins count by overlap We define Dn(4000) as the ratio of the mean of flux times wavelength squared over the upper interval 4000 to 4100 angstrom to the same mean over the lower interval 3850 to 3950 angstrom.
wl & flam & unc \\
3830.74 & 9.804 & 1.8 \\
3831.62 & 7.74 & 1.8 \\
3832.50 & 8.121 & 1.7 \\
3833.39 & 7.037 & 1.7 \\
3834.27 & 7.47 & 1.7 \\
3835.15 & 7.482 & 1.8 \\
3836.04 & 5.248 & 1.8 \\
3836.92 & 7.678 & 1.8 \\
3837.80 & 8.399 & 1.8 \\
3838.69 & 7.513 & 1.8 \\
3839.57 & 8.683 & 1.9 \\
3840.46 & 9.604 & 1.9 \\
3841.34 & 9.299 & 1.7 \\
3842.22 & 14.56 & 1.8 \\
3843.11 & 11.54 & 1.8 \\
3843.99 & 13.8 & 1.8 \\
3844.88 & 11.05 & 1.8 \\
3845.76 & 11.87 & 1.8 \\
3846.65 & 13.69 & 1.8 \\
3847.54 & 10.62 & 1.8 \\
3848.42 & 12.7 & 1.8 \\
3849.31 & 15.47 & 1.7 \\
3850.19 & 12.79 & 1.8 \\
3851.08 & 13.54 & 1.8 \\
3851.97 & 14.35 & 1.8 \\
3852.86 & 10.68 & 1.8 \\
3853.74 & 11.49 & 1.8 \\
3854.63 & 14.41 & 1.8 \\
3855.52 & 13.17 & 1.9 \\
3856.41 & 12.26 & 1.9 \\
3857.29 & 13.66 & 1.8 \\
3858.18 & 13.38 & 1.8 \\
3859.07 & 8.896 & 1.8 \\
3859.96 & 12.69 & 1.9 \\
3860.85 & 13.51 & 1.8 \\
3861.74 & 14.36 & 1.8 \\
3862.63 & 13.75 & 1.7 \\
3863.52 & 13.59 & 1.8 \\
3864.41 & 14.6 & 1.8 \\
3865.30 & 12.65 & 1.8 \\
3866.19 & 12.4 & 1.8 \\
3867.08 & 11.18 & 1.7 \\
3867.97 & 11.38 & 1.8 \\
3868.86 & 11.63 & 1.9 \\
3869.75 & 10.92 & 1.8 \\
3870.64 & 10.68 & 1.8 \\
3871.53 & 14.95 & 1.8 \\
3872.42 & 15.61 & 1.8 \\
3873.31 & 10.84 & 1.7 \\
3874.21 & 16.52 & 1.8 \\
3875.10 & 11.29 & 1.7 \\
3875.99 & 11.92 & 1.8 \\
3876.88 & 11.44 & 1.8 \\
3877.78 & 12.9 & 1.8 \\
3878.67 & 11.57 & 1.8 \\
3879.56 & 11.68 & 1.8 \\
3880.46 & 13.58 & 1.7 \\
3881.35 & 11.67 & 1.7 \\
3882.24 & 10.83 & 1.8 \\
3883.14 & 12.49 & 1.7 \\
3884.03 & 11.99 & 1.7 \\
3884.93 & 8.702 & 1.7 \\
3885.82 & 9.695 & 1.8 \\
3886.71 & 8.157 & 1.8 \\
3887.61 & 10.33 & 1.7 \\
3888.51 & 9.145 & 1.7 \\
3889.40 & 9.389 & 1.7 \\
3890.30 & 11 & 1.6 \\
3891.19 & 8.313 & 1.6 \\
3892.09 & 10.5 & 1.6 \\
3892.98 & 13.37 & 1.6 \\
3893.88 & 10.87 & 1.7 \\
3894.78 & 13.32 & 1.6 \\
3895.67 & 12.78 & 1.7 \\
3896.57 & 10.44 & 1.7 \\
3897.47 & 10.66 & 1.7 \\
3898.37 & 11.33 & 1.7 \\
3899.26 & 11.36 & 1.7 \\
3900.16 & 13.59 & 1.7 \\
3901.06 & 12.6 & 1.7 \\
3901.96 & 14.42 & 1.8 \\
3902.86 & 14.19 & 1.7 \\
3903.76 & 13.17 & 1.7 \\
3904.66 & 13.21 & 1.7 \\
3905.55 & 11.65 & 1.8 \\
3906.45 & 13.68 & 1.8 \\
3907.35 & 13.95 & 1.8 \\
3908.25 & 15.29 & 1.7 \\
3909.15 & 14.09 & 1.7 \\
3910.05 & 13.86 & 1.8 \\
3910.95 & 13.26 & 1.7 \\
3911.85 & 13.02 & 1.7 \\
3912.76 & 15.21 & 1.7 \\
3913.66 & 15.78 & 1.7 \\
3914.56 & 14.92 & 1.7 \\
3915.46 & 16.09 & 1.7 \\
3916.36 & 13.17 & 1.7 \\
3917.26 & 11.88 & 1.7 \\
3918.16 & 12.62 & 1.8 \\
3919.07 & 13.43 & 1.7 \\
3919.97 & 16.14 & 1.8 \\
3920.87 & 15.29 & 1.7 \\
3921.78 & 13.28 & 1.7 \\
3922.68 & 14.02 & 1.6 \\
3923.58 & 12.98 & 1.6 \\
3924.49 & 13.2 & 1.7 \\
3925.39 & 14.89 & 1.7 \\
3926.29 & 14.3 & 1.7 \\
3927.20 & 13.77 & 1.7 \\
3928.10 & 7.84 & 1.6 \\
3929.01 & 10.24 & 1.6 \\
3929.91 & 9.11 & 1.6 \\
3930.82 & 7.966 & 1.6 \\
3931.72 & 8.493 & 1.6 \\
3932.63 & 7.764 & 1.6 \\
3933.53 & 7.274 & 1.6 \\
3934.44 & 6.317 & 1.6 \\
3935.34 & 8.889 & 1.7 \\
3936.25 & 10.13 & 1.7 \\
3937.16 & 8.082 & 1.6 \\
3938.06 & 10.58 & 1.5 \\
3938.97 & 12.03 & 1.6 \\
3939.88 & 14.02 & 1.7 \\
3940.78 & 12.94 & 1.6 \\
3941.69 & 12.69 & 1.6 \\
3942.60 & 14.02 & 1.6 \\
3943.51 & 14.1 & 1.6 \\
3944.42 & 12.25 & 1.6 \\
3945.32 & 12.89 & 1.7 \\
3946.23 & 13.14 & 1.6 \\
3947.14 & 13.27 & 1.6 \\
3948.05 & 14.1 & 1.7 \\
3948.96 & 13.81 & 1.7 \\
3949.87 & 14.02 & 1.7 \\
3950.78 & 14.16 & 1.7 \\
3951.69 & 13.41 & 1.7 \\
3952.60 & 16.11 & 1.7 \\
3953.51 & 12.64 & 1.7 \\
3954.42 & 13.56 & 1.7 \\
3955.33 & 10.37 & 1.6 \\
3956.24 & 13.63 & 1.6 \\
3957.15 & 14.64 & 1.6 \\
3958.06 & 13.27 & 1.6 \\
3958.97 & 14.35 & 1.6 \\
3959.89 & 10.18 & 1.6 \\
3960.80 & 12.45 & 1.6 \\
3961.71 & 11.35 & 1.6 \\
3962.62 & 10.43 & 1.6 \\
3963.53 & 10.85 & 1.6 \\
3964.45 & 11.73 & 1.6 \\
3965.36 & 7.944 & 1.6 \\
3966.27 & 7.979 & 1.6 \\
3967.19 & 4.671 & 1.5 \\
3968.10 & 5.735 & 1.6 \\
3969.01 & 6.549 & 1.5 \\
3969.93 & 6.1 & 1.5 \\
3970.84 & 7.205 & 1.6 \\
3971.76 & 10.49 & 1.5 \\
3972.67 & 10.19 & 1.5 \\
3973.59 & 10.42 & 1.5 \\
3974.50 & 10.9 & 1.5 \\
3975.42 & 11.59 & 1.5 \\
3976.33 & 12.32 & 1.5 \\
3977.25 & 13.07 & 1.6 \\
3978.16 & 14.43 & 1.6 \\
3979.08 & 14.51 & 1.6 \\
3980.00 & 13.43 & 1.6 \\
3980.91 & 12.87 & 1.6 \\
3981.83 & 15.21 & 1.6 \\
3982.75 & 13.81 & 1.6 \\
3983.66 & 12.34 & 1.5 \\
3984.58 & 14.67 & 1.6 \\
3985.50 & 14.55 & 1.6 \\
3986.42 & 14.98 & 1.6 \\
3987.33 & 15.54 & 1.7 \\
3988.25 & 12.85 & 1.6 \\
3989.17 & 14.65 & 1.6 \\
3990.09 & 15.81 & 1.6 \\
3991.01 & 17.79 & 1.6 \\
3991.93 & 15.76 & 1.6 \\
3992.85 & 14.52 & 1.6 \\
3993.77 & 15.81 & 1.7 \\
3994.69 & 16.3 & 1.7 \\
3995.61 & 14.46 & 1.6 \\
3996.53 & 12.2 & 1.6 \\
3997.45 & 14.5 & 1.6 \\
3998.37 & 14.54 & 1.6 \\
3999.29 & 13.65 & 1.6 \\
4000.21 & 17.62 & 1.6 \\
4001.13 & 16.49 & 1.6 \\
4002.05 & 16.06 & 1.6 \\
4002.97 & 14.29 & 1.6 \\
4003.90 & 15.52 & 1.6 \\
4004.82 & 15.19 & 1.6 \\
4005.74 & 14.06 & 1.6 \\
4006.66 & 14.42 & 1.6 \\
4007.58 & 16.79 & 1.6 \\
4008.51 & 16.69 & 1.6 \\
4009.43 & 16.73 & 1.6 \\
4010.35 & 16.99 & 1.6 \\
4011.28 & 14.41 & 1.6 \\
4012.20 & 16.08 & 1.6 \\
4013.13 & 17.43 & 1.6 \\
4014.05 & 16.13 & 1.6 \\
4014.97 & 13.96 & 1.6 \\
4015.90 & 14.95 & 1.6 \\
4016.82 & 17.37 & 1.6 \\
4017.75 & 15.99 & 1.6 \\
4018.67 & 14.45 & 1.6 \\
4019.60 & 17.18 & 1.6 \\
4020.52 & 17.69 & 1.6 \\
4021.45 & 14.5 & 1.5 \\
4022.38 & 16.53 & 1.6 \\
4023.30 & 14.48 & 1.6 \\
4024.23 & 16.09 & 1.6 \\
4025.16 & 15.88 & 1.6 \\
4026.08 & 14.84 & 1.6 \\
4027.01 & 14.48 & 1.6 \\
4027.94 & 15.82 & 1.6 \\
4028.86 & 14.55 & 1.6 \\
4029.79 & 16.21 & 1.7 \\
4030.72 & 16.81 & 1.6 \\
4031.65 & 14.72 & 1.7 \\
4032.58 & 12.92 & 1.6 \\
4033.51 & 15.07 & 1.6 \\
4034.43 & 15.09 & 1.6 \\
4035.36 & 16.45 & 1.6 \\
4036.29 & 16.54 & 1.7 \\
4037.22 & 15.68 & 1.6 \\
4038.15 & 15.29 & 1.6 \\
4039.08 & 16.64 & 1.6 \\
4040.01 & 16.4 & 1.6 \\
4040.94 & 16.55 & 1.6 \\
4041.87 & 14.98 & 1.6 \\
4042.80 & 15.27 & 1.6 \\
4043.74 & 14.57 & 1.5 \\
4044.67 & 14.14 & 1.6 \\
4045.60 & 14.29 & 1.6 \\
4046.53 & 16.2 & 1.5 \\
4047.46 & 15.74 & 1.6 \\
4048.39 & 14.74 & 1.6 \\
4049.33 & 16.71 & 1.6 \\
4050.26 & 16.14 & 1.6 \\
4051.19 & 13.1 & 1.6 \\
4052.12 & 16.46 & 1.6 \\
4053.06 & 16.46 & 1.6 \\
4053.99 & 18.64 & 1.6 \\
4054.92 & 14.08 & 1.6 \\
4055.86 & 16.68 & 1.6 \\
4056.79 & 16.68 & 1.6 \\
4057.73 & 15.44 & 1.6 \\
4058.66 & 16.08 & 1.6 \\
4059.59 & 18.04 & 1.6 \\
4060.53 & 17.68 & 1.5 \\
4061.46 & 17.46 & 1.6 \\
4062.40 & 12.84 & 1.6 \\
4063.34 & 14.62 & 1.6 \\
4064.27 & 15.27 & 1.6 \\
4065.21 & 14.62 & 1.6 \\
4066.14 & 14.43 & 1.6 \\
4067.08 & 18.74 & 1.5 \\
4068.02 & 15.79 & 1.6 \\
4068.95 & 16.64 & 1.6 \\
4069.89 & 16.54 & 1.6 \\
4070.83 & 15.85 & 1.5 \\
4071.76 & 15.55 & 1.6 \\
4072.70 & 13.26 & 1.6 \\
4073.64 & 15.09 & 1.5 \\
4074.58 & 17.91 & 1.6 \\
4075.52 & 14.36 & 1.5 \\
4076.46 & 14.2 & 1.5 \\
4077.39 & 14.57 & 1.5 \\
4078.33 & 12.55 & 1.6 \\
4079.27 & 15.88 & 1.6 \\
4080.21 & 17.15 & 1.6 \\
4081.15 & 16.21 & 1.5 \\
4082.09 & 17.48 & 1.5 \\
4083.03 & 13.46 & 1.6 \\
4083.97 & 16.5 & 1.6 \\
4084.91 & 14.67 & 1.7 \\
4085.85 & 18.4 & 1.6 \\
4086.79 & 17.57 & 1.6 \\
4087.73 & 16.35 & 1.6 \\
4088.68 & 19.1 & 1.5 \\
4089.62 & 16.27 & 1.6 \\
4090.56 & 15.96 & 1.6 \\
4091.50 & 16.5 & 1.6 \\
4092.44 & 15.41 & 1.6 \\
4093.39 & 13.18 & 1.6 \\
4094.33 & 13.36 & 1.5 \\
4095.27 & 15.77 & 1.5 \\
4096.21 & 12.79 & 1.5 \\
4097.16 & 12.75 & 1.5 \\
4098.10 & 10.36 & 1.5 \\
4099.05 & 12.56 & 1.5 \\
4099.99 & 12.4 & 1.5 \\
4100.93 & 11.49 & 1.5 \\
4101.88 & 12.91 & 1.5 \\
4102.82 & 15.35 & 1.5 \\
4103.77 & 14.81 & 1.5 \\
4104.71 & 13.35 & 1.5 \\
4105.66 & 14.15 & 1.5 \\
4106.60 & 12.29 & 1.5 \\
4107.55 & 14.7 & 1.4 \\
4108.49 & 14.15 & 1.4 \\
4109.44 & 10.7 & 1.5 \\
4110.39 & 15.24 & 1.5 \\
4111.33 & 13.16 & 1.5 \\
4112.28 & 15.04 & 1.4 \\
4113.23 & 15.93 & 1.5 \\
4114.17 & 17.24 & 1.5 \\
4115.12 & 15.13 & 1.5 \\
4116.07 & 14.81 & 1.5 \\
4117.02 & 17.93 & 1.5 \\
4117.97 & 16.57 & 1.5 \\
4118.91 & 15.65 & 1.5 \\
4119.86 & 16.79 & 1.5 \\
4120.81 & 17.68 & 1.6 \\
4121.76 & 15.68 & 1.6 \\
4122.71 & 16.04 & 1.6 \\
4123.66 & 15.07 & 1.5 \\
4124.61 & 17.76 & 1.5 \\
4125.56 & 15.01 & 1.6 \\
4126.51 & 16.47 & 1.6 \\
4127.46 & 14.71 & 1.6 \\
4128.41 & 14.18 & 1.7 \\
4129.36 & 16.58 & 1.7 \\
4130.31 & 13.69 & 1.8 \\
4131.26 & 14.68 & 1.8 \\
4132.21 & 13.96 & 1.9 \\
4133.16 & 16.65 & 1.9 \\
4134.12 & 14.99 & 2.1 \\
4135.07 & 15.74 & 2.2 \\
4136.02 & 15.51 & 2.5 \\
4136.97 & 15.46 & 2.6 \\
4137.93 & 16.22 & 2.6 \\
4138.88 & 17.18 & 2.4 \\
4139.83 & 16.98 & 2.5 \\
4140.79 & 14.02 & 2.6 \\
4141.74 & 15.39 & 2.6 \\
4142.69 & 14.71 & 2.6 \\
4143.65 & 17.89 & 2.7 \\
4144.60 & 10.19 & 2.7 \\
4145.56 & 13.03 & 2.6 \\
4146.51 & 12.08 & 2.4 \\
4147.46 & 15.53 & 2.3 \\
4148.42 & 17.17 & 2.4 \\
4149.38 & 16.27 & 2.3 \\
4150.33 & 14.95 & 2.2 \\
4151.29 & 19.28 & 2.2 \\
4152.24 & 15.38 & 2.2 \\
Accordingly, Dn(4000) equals 1.37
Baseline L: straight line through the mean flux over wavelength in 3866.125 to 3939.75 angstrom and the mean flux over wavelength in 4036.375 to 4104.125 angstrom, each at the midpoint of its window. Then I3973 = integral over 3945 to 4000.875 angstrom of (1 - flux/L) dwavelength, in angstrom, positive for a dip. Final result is 2.8 angstrom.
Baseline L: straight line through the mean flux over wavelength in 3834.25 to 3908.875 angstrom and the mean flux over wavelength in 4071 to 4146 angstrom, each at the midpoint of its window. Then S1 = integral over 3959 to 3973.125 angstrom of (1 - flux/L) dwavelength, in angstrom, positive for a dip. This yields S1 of 4.3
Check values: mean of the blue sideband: 11.9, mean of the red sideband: 15.1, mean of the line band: 9.08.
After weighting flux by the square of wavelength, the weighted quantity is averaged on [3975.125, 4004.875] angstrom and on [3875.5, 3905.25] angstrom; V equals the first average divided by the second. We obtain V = 1.33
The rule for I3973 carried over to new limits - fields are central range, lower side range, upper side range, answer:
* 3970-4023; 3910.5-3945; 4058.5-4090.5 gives -2.3 angstrom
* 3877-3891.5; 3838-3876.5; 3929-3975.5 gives 1.5 angstrom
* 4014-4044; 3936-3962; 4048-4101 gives -2.2 angstrom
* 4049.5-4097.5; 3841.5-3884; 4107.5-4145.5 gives -2.9 angstrom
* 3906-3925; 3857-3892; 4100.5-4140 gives -2.5 angstrom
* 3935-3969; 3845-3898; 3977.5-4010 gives 5.1 angstrom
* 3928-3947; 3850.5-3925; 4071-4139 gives 3.7 angstrom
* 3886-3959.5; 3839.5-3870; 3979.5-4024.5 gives 7.3 angstrom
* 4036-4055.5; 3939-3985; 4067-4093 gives -1.1 angstrom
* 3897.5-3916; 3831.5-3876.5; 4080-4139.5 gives -1.9 angstrom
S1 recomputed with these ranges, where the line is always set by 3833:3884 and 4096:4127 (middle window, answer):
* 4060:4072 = -1.5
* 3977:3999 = -2.1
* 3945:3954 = -0.7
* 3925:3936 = 2.5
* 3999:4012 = -2.2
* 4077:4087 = -1.1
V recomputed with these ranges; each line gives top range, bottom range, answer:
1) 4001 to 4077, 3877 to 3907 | 1.45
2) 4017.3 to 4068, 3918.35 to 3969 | 1.41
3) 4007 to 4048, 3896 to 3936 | 1.33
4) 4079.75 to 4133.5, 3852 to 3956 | 1.35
